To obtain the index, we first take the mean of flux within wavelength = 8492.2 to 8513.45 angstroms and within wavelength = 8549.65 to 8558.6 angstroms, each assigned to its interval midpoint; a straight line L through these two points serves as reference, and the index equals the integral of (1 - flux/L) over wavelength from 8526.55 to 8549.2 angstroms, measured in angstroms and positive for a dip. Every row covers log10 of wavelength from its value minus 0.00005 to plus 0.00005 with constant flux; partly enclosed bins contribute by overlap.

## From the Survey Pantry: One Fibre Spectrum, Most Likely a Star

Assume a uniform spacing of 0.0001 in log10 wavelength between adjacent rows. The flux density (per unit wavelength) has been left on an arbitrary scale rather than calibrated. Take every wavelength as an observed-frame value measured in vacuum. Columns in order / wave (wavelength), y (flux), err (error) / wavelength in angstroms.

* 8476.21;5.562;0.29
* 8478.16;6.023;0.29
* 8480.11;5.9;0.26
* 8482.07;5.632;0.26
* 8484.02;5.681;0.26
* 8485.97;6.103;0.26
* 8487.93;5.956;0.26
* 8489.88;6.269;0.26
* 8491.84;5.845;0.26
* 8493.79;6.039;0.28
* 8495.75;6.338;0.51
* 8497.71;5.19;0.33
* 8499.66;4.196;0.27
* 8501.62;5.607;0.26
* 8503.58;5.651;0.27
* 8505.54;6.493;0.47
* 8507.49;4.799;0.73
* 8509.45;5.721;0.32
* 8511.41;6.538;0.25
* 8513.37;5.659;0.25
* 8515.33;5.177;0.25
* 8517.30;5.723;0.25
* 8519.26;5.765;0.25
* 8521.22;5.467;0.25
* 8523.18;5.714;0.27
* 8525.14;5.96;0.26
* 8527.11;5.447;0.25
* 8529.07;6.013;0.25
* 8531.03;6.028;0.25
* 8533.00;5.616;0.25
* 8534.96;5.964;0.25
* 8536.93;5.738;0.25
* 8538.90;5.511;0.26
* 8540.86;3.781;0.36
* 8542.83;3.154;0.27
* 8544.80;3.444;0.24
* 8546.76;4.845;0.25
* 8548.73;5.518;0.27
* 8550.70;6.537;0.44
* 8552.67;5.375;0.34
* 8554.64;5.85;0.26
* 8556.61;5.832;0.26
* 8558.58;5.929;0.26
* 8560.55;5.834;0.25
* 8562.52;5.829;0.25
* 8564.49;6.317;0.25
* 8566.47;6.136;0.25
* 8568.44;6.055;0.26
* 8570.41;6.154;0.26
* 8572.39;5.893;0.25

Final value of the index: 2.9 angstroms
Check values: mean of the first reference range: 5.66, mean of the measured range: 5.07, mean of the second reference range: 5.9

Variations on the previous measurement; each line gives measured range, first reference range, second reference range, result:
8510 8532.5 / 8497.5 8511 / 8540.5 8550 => -3.8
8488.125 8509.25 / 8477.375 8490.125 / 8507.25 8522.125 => 0.5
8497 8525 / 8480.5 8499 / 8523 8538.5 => 1.3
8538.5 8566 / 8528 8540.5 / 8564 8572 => 3.1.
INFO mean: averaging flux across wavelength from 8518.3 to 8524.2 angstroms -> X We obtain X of 5.66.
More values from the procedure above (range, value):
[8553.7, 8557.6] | 5.84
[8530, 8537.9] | 5.84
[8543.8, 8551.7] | 5.08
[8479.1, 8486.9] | 5.83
